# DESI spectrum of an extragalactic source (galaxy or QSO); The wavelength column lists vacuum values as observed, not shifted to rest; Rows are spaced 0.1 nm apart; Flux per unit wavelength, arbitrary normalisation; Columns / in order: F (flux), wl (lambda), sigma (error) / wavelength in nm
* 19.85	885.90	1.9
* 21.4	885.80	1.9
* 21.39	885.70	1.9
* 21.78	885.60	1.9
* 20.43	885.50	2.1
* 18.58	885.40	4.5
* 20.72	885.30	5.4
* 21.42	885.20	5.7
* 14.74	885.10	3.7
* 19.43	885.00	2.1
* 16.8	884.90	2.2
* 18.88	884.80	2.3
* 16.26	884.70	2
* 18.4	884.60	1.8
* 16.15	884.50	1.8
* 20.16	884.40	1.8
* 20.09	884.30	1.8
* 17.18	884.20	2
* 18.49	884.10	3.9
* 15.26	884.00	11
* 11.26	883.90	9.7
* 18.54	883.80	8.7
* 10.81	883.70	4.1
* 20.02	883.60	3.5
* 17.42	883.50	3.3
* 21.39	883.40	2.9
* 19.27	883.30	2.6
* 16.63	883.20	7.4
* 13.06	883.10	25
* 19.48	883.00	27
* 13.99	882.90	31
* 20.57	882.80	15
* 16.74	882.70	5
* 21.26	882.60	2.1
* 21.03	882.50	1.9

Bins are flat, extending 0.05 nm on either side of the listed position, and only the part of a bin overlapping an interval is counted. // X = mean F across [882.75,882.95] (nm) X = 17.3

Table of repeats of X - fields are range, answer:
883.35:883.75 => 17.4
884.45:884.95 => 17.3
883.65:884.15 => 14.9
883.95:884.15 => 16.9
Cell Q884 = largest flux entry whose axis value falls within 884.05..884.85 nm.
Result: 20.16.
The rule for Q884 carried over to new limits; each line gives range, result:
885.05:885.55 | 21.42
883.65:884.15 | 18.54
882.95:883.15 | 19.48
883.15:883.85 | 21.39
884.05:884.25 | 18.49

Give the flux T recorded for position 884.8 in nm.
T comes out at 18.88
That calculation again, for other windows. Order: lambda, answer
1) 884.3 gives 20.09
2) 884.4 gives 20.16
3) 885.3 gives 20.72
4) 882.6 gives 21.26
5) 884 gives 15.26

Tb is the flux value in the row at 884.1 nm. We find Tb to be 18.49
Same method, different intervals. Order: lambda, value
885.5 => 20.43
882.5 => 21.03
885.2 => 21.42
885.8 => 21.4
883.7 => 10.81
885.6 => 21.78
